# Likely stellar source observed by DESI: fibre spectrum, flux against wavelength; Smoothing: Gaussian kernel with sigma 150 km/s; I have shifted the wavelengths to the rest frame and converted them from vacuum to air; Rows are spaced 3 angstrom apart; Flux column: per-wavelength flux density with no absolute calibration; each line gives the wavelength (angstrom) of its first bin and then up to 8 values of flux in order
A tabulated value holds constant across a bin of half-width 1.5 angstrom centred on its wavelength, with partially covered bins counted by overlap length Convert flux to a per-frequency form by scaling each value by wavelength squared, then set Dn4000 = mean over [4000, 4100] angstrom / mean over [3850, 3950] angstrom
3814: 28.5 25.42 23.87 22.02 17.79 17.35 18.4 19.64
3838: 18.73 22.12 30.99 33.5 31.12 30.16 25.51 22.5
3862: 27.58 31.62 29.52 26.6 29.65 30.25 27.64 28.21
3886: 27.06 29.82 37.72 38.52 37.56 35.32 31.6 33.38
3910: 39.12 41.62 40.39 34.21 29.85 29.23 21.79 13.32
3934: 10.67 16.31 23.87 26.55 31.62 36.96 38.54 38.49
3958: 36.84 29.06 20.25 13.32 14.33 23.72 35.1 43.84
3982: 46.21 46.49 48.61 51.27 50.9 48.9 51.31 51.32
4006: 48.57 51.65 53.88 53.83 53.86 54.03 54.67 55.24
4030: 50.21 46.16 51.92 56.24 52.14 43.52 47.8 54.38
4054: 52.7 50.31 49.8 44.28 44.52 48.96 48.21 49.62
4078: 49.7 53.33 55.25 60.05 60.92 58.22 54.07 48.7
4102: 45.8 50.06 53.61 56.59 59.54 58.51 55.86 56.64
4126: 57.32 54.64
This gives 1.9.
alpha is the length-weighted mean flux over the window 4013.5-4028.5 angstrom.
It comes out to 54.3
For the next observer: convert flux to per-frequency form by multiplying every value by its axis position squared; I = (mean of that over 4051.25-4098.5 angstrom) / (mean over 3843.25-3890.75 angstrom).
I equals 2.0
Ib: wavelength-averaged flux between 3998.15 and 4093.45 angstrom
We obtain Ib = 51.7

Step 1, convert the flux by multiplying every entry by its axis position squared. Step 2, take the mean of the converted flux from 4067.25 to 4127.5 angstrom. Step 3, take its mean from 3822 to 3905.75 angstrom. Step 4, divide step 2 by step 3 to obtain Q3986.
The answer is 2.2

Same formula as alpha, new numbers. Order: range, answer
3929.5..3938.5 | 13.4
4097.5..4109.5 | 49.5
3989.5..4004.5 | 50.7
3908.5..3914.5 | 40.4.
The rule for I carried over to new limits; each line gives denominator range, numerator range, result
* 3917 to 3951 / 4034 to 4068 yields 2.08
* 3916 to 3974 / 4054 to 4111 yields 2.12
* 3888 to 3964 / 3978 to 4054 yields 1.71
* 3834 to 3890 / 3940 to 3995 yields 1.33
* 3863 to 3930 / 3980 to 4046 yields 1.68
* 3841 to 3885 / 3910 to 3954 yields 1.04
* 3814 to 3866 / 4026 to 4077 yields 2.24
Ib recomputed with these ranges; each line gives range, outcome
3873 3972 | 29.5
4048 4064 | 50.2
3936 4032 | 40.8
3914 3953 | 27.2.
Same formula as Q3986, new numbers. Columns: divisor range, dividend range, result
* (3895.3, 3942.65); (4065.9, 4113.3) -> 1.96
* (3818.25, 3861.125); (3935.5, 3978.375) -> 1.24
